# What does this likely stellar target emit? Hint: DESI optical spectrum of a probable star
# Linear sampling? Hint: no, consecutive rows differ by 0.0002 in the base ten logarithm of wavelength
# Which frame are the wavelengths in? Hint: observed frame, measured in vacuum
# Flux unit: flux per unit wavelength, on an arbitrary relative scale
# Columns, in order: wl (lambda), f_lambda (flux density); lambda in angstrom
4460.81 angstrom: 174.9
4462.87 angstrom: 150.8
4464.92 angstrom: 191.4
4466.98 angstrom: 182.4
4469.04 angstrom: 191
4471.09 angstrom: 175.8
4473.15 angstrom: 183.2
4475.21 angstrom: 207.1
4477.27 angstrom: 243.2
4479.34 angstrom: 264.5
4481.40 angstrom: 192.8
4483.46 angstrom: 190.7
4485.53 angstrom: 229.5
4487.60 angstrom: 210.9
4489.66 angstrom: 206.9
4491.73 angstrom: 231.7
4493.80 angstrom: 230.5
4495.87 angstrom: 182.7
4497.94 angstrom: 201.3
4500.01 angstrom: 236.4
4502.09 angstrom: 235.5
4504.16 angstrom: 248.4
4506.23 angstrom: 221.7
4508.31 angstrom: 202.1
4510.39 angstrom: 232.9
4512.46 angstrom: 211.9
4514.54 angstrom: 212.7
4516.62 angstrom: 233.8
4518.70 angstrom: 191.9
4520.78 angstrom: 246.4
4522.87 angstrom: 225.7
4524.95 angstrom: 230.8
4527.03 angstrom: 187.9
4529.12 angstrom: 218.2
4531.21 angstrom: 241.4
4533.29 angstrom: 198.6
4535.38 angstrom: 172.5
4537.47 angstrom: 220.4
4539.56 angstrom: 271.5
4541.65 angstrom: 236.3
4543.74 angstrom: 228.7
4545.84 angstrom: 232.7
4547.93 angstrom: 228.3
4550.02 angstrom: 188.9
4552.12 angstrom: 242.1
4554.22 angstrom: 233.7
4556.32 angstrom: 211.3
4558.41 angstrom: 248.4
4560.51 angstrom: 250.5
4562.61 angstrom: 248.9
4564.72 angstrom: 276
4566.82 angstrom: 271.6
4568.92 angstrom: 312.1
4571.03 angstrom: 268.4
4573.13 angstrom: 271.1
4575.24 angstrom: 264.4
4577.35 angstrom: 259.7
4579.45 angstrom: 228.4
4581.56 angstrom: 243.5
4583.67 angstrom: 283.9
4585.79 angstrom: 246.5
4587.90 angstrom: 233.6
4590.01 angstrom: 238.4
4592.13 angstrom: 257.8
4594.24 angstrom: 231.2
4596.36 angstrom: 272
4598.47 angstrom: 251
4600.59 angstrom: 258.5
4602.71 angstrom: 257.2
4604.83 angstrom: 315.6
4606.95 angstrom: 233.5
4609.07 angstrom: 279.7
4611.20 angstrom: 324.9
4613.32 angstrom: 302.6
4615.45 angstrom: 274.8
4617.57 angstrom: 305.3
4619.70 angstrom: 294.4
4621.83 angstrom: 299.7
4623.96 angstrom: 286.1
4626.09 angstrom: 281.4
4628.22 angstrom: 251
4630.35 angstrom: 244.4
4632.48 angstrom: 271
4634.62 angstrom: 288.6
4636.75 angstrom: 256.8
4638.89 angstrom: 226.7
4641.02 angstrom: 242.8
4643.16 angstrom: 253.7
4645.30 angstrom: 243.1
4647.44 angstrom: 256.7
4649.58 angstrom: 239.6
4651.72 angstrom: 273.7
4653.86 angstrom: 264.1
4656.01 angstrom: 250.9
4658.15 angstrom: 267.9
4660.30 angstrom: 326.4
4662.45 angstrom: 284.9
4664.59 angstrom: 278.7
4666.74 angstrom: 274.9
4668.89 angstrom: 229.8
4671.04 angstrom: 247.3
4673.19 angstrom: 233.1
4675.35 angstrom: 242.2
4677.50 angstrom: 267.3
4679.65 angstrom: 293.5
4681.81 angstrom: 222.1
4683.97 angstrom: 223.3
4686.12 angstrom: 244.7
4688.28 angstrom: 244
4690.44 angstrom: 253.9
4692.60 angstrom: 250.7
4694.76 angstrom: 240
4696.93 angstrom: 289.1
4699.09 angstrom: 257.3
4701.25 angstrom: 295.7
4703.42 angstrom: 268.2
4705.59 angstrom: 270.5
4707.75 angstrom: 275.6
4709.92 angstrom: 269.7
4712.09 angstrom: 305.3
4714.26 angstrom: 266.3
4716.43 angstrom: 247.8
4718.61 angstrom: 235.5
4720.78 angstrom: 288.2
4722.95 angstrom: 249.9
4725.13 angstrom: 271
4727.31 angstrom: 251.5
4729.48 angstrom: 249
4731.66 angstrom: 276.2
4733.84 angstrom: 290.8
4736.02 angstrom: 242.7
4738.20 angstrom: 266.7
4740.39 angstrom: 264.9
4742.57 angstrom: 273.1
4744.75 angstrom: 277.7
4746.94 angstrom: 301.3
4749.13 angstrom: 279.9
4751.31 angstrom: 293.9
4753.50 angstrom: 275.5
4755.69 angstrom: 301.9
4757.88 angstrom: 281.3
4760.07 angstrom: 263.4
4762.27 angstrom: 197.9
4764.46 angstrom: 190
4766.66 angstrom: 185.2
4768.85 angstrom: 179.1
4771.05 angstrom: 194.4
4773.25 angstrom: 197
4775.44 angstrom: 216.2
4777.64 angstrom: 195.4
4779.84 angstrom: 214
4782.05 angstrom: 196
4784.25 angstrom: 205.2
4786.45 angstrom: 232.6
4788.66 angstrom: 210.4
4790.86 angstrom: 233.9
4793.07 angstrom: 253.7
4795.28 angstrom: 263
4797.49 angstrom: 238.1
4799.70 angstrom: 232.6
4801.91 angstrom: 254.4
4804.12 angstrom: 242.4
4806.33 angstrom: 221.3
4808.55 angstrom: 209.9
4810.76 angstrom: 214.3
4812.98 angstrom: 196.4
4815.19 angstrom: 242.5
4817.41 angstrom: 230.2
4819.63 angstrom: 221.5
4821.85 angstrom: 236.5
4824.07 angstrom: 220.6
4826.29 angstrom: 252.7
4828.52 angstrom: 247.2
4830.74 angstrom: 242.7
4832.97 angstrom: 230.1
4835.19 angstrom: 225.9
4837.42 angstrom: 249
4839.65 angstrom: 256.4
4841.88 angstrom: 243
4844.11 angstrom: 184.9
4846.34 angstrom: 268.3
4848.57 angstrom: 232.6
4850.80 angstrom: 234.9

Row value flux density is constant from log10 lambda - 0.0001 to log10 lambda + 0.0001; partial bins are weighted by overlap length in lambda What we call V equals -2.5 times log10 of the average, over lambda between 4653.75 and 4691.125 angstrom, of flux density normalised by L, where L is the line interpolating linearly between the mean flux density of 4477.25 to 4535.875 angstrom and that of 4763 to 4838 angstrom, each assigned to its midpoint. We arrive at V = -0.17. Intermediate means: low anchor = 218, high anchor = 223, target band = 258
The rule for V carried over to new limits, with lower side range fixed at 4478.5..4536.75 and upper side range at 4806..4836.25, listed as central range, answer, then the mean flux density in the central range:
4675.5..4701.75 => -0.14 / 256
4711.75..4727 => -0.17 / 264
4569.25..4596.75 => -0.16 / 255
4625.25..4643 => -0.16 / 257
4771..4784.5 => 0.12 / 203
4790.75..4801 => -0.08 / 245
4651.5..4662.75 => -0.24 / 278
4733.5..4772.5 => -0.12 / 252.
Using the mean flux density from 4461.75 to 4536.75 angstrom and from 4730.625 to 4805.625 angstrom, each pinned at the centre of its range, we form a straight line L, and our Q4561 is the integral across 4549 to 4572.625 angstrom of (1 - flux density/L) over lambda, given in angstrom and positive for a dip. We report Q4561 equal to -3.5 angstrom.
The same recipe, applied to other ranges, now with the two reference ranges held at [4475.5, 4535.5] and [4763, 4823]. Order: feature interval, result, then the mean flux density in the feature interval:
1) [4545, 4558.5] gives -0.4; 225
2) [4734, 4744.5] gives -2.3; 266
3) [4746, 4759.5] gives -4.3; 288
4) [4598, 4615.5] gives -4.8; 278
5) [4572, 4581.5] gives -1.6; 255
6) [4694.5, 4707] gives -3.1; 272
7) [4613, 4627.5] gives -4.7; 290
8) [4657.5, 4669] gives -3.3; 281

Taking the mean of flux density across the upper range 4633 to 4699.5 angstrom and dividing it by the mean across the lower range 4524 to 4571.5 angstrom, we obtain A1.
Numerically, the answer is 1.1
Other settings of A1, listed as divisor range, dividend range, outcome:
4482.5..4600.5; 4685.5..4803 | 1.07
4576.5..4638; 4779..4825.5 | 0.85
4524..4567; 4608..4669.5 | 1.18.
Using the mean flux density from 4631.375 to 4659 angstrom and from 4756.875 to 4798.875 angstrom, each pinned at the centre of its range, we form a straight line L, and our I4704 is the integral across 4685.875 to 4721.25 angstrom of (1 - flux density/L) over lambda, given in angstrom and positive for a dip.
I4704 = -3.7 angstrom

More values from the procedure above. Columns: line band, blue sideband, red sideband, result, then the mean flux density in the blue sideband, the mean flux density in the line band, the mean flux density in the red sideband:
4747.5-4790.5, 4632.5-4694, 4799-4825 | 1.5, 257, 228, 227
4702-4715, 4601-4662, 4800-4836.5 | -1.1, 272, 277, 231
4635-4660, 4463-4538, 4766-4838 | -4.3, 213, 256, 224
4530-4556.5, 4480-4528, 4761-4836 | -0.7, 218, 224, 221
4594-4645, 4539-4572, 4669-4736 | -3.8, 246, 271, 260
